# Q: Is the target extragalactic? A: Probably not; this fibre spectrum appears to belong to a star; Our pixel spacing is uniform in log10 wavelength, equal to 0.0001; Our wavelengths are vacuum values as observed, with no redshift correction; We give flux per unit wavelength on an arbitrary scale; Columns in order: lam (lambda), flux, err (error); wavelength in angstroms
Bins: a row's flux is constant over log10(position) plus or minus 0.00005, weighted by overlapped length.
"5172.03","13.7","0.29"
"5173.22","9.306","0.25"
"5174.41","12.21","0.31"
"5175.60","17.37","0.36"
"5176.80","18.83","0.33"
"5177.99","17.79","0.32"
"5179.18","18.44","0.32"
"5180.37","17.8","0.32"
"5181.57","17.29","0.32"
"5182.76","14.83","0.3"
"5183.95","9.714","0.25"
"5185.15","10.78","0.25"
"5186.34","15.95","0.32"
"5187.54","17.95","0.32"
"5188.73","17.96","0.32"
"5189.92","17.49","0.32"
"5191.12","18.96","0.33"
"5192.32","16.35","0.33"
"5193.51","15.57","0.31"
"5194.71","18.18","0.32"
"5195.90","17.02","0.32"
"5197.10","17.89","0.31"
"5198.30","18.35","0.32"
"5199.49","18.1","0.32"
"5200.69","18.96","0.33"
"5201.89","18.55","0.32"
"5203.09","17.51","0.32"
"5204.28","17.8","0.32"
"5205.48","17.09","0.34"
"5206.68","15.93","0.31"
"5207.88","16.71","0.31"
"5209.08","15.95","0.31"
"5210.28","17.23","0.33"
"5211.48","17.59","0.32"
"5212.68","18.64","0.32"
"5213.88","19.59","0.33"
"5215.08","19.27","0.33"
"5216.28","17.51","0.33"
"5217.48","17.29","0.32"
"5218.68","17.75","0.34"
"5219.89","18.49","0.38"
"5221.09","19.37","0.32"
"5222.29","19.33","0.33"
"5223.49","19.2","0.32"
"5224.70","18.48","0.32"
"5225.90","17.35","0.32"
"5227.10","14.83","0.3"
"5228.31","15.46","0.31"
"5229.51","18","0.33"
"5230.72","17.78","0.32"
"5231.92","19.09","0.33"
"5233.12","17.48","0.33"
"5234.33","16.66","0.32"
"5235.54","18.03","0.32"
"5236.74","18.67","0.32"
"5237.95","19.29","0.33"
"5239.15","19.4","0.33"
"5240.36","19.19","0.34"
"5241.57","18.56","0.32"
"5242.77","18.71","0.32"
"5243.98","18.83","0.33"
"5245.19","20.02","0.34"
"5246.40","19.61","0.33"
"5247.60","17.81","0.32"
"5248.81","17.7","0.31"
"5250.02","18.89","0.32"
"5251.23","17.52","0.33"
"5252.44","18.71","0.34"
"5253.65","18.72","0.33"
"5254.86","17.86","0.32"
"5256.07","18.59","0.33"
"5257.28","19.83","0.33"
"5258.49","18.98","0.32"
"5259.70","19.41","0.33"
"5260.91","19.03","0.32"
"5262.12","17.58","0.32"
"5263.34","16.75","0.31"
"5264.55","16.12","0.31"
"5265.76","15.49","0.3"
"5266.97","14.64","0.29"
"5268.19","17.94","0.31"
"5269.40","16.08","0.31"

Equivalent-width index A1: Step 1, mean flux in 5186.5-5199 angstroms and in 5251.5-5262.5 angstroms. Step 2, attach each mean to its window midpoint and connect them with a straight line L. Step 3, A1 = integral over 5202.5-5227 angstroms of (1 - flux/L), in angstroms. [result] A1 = 0.1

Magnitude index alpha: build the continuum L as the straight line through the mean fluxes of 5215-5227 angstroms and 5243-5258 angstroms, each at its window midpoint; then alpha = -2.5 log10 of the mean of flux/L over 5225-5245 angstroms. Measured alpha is 0.03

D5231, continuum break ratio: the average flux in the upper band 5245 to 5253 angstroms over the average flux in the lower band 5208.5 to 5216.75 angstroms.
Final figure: 1.0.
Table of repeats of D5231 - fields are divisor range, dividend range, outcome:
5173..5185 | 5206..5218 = 1.14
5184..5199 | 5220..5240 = 1.09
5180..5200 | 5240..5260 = 1.14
